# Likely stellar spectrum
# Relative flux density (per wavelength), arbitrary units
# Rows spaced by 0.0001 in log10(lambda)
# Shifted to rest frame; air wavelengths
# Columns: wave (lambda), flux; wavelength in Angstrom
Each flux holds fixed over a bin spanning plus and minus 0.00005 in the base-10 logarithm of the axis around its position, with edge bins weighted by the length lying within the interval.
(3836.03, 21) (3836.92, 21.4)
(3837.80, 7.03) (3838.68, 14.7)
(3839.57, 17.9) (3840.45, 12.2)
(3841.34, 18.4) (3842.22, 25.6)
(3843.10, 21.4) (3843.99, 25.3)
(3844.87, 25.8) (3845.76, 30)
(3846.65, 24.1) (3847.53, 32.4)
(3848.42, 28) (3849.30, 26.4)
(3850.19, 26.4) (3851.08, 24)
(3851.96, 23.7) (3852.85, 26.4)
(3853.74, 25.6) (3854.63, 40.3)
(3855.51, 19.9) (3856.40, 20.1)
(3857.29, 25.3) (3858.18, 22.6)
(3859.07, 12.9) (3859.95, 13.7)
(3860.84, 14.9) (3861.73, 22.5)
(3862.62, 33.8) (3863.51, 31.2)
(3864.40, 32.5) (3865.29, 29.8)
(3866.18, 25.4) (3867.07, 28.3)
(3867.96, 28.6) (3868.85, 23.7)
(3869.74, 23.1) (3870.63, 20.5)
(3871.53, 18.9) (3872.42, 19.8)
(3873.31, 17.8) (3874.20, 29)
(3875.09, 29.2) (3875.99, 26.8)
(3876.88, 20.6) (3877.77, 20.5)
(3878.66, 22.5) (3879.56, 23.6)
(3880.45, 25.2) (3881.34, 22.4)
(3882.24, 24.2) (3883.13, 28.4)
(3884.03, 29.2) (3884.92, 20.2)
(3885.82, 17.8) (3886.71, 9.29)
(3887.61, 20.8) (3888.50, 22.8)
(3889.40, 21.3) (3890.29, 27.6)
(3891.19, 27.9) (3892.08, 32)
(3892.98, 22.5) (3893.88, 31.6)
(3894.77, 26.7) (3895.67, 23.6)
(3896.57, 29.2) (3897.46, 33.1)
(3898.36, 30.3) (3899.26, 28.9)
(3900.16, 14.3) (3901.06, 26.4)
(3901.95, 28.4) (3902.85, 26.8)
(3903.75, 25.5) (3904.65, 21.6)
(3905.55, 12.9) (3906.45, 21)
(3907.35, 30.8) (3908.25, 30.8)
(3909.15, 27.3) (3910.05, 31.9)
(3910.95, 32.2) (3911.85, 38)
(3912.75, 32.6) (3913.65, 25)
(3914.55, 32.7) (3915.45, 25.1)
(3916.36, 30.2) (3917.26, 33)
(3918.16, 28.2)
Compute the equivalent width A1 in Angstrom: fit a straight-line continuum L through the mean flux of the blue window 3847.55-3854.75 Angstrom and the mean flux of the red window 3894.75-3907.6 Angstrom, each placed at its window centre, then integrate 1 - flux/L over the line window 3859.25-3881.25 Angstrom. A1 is 1.99 Angstrom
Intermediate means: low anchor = 27.3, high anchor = 25.2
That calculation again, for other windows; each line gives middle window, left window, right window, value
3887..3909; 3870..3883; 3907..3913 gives 2.4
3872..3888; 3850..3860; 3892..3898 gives 2.3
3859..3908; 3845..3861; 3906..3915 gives 5.6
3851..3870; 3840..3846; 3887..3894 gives -1.2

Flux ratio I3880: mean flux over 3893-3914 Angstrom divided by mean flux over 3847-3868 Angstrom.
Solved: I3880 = 1.07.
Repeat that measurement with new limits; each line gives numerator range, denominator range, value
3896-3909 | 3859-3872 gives 1.06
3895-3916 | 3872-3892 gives 1.18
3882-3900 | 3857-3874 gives 1.07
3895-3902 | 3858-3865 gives 1.15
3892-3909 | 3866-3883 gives 1.10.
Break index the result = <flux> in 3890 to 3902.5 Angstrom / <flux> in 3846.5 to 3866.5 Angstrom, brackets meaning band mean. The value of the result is 1.1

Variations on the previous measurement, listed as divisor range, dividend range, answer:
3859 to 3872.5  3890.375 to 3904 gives 1.13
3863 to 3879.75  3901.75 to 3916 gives 1.11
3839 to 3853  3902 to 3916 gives 1.15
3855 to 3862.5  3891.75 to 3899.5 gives 1.44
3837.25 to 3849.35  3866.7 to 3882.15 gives 1.07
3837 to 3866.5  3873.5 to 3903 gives 1.05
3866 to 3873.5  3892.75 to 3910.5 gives 1.14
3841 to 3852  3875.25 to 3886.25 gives 0.92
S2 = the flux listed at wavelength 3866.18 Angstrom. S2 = 25.4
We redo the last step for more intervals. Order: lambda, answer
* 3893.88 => 31.6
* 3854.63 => 40.3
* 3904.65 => 21.6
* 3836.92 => 21.4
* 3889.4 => 21.3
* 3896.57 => 29.2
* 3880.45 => 25.2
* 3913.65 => 25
